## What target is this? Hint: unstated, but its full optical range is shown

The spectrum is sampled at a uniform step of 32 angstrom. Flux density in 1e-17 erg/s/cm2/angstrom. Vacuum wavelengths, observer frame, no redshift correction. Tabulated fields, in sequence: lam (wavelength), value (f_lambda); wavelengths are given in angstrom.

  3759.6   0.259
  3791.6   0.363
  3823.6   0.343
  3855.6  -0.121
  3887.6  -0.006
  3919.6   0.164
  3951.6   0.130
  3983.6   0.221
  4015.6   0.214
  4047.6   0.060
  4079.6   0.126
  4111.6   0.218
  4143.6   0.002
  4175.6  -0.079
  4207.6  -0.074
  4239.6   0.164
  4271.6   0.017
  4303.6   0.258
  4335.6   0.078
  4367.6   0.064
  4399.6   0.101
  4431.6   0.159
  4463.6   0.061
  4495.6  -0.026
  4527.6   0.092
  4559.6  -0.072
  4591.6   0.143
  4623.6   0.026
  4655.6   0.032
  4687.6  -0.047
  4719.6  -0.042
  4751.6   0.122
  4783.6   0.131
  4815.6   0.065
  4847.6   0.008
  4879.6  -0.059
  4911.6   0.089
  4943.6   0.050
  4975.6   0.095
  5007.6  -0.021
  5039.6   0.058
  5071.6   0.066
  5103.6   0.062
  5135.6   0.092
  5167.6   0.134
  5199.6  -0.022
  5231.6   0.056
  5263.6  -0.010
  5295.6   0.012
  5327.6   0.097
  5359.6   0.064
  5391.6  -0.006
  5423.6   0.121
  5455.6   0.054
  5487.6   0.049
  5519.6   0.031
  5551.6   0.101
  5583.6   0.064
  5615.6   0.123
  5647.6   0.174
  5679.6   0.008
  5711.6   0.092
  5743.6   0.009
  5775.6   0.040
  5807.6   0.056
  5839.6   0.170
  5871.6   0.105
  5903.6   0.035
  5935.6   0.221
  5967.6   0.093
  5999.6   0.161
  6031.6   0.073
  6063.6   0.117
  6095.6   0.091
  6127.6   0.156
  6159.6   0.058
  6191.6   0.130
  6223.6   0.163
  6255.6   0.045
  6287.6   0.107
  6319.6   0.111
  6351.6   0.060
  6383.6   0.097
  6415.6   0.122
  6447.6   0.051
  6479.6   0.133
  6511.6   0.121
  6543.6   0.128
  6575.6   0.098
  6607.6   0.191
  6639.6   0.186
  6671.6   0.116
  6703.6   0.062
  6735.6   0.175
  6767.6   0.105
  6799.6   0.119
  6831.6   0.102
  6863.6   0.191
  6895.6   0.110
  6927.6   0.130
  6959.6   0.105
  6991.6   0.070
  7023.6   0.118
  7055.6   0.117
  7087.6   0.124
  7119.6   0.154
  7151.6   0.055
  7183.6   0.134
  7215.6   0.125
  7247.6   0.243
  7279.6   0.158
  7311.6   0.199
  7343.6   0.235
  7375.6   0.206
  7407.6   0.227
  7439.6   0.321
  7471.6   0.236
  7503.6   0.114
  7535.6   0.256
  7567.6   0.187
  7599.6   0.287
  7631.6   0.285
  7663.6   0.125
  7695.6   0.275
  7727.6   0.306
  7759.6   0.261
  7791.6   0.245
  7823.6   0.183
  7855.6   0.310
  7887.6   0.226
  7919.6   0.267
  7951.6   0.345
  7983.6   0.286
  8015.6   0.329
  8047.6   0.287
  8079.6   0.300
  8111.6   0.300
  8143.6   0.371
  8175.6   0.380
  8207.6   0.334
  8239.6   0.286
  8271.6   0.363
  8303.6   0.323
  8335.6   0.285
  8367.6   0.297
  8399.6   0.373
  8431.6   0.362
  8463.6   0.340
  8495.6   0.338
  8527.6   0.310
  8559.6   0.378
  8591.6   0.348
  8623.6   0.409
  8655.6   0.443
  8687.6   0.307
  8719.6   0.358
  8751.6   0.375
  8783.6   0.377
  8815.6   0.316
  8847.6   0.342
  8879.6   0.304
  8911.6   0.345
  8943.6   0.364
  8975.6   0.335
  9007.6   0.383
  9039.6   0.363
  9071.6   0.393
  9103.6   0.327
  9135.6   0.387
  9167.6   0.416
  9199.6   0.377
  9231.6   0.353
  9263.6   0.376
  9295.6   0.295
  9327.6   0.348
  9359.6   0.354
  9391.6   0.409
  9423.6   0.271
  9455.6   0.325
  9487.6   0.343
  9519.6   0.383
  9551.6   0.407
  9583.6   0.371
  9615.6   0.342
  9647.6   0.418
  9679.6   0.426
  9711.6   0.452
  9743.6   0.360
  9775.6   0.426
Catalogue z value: 0.817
